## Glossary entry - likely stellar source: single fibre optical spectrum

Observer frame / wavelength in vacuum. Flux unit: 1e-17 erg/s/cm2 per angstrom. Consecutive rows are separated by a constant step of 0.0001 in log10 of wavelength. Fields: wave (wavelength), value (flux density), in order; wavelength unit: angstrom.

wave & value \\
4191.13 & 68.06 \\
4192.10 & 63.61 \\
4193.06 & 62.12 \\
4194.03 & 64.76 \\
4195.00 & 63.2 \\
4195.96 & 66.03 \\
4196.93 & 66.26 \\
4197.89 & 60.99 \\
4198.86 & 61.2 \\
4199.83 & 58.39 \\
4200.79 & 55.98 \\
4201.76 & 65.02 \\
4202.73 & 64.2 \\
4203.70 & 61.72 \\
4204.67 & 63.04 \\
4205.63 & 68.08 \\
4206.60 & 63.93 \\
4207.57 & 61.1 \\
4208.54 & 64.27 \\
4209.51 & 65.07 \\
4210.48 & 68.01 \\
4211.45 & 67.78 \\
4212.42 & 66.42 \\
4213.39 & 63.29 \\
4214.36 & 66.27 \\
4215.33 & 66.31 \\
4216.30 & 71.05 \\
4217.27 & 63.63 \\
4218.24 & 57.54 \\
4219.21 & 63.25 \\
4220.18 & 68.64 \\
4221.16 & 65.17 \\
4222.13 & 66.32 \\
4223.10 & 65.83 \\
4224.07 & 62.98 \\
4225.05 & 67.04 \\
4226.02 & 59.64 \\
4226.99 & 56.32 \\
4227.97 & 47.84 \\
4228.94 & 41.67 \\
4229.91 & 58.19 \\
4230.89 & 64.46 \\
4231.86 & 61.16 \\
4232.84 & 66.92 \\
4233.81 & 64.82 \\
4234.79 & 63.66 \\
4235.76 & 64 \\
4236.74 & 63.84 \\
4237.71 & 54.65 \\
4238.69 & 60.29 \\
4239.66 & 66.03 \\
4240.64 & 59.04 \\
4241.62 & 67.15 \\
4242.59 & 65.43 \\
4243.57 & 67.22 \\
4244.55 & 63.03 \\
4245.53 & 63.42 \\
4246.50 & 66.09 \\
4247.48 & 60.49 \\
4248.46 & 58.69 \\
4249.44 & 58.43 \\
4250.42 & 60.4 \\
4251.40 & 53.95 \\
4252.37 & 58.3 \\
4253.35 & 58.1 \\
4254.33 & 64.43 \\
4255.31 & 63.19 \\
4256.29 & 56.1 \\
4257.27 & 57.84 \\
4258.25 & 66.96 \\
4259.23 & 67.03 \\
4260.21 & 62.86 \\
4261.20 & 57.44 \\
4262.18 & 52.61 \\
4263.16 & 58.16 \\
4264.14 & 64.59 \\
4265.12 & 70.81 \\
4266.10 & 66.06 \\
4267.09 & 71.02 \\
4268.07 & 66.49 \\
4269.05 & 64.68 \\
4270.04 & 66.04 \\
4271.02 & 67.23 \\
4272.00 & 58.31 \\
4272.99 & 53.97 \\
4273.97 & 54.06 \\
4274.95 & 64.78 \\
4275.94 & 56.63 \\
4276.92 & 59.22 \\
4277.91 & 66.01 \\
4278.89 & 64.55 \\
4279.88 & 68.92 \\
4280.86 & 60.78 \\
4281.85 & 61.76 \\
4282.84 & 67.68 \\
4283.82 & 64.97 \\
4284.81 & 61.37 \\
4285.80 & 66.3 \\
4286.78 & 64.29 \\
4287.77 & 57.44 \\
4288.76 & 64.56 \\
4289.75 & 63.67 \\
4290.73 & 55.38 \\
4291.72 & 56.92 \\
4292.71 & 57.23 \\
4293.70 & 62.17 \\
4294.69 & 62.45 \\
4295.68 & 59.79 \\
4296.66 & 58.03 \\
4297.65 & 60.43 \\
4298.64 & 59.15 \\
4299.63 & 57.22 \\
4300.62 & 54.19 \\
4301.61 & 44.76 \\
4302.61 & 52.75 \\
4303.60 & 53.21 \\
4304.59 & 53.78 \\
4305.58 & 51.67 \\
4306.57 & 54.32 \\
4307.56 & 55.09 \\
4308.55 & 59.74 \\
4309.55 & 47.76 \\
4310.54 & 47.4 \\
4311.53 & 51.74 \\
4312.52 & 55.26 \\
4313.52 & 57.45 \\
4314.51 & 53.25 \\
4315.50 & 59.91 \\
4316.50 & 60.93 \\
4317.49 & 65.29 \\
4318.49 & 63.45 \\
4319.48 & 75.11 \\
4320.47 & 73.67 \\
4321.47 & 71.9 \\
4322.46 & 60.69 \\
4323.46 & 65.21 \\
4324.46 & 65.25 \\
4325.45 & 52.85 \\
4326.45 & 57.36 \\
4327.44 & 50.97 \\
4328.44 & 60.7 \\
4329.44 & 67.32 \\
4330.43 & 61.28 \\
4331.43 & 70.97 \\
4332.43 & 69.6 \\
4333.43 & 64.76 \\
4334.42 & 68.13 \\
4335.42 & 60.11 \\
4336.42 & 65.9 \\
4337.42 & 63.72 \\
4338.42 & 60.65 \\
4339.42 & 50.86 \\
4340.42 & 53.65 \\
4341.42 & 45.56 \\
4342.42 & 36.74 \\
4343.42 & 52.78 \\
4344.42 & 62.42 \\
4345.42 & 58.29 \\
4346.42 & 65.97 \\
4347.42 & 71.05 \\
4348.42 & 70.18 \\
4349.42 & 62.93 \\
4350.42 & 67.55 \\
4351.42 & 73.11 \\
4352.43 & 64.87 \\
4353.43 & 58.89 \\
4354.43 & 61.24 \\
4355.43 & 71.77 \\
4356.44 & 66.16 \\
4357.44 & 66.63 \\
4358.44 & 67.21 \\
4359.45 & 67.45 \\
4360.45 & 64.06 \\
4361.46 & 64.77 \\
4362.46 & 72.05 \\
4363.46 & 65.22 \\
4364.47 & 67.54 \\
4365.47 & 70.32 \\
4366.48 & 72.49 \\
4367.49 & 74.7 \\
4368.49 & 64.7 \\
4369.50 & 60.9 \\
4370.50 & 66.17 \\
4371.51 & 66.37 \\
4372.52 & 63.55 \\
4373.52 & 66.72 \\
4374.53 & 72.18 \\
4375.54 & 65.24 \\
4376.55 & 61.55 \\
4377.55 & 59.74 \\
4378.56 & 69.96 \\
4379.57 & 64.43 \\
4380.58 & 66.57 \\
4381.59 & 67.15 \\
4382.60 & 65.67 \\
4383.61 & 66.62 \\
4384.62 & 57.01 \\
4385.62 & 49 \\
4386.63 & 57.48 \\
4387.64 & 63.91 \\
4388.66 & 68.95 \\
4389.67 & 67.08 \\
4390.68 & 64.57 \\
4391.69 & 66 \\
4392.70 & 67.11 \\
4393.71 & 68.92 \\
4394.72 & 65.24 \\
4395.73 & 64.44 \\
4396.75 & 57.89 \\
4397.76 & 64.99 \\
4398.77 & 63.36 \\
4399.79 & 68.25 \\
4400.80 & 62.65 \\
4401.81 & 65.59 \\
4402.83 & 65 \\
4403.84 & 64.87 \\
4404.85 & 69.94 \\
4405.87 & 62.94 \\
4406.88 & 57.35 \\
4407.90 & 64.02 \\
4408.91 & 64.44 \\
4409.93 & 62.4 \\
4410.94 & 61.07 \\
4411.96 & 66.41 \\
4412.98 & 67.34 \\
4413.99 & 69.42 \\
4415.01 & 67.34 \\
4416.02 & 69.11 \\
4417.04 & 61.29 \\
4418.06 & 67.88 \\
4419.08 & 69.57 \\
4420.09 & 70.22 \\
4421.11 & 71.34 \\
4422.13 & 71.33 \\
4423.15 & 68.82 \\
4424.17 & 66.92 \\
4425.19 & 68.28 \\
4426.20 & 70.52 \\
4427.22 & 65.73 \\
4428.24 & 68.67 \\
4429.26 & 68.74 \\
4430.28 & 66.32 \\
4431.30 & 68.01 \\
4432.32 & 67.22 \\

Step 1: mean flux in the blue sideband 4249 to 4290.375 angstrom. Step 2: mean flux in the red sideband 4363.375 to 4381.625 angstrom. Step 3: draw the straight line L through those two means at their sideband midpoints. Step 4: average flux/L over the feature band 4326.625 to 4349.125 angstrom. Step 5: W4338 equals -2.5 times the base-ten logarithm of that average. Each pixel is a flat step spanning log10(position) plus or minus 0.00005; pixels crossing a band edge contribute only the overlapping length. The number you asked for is 0.08 mag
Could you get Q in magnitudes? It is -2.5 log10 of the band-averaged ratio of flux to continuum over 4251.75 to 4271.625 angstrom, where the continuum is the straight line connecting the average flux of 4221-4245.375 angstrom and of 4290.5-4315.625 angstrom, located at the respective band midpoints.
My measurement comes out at -0.069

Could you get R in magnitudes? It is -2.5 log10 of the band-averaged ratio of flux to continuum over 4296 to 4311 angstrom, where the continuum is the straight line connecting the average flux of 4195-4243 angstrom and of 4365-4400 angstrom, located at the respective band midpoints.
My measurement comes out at 0.18 mag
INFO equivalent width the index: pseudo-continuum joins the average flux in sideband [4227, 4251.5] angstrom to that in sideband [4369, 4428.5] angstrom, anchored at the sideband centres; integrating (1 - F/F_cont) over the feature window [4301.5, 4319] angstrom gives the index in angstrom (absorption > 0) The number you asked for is 2.2 angstrom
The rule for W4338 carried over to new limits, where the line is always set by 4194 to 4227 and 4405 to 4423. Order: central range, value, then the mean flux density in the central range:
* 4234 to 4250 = 0.031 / 62.6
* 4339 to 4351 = 0.125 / 58.4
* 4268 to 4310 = 0.095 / 59.5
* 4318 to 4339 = 0.018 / 64.2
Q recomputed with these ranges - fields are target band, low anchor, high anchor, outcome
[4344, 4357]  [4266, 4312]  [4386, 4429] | -0.051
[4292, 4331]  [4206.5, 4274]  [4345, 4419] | 0.097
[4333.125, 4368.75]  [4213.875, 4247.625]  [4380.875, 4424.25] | 0.011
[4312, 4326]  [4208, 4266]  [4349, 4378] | 0.037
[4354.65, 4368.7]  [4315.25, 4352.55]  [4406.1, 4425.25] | -0.072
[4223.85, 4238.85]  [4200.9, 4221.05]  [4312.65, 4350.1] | 0.078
